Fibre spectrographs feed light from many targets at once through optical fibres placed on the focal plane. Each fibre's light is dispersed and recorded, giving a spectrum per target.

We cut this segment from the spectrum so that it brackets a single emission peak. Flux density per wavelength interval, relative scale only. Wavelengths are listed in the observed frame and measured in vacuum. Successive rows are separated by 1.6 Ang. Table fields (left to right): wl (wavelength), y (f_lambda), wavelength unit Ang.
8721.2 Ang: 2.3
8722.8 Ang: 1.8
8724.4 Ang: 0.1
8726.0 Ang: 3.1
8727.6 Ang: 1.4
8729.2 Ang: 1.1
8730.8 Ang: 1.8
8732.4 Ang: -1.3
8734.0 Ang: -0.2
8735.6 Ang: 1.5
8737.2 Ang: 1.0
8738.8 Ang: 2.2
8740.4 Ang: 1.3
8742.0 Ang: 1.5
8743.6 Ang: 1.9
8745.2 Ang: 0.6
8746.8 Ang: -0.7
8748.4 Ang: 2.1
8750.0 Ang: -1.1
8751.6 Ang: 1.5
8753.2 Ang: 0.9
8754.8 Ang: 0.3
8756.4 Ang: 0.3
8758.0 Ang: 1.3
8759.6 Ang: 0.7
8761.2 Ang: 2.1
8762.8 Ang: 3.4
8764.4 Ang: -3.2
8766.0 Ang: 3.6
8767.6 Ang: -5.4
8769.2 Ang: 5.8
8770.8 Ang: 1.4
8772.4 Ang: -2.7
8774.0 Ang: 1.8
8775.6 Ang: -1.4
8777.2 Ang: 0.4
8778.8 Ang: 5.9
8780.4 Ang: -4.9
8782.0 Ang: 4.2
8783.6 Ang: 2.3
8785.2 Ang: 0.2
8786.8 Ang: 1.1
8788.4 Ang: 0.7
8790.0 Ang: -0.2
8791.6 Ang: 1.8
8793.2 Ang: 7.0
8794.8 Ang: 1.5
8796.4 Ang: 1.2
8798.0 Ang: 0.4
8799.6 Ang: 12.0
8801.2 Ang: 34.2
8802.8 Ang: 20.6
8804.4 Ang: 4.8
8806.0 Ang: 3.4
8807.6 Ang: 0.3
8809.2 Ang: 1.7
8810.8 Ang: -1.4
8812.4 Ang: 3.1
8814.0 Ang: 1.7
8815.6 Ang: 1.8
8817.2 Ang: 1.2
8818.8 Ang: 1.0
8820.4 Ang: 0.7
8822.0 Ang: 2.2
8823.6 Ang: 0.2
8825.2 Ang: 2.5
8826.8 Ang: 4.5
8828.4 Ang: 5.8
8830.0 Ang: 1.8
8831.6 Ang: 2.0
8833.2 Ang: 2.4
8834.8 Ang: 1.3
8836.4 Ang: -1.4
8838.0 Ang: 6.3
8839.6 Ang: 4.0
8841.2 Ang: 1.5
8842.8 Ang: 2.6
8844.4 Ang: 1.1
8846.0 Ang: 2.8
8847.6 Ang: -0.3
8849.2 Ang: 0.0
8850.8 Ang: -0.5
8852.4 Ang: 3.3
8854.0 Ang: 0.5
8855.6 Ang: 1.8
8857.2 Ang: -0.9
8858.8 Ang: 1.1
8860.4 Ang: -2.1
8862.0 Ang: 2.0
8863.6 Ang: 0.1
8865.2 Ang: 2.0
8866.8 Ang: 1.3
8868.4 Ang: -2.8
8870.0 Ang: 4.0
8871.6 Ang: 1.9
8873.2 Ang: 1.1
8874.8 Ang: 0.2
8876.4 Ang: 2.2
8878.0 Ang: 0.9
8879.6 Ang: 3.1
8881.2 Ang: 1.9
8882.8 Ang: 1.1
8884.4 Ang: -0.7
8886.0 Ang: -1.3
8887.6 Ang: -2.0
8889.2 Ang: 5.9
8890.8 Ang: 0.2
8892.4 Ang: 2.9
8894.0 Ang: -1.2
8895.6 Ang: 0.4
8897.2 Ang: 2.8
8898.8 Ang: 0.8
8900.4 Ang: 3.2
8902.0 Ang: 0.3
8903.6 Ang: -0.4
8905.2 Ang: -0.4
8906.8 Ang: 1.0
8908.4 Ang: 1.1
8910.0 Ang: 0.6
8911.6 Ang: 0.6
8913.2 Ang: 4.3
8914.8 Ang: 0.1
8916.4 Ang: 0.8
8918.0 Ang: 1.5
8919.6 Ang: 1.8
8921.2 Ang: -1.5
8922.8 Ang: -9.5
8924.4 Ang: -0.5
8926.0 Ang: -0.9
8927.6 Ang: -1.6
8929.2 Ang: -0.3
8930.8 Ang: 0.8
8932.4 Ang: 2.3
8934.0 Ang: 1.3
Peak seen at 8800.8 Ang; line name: [O III] 5007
